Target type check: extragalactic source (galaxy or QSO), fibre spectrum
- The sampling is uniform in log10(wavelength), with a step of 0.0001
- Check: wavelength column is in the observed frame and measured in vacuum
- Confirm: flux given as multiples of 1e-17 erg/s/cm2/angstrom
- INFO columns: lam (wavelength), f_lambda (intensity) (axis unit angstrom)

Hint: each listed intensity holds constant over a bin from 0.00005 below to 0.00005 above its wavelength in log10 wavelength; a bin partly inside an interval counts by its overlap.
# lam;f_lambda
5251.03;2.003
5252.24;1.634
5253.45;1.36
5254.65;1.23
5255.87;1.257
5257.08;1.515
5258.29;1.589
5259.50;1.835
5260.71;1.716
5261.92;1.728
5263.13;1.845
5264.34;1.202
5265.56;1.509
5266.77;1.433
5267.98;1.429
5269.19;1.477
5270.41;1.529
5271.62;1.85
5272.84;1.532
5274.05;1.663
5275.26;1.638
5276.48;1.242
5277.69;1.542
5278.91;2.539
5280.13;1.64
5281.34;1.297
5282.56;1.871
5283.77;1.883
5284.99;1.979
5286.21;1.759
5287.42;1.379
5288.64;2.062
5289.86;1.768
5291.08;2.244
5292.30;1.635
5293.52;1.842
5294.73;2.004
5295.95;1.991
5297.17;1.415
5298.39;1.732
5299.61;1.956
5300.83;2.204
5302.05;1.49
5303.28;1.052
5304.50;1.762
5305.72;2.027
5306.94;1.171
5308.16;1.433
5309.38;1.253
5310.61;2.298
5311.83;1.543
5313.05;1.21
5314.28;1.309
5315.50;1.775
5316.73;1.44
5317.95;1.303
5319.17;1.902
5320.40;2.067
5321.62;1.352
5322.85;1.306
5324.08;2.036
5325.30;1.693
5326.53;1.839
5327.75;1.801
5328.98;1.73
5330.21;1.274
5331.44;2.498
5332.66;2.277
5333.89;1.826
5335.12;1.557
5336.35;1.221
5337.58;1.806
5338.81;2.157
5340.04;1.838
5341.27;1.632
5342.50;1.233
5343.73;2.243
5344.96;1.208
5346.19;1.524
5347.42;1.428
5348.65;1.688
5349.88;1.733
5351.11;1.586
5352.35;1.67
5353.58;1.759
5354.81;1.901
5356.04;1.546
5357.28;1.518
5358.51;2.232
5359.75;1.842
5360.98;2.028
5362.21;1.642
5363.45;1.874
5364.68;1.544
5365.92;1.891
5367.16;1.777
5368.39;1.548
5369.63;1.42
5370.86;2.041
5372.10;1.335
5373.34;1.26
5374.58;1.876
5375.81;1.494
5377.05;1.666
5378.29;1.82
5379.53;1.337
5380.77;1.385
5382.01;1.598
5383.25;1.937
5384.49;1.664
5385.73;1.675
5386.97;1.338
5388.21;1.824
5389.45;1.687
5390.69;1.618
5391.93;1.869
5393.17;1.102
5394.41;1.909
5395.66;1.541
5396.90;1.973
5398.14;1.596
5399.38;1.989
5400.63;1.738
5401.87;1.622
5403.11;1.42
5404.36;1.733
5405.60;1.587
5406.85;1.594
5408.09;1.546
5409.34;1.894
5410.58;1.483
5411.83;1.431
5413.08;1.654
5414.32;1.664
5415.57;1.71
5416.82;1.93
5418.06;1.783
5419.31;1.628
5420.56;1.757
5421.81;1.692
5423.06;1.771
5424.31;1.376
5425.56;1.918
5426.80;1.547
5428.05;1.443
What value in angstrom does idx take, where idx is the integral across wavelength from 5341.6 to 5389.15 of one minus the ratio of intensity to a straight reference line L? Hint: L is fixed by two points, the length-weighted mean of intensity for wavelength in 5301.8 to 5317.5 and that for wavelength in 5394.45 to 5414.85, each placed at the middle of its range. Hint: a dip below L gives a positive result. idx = -1.7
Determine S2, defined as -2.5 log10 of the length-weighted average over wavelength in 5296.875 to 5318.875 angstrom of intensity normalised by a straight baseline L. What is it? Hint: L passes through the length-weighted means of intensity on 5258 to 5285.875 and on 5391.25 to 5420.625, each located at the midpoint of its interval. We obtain 0.05 mag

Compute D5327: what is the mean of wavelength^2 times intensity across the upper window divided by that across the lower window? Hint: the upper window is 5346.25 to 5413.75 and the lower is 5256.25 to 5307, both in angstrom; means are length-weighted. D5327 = 1.02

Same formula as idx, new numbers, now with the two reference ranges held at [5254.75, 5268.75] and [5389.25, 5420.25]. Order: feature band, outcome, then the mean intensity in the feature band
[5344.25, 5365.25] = -0.9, 1.69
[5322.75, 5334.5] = -1.8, 1.85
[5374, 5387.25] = 0.2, 1.62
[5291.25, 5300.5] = -1.5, 1.83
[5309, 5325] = -0.2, 1.61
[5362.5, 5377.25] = -0.1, 1.64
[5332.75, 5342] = -0.8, 1.74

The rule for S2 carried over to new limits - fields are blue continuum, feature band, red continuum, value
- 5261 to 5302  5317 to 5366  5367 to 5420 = -0.03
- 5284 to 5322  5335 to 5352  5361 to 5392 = 0.02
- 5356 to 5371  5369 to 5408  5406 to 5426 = 0.06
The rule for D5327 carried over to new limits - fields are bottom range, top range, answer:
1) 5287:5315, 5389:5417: 1.02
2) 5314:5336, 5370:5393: 0.96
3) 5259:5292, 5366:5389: 1.00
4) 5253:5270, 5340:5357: 1.12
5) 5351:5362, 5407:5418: 0.95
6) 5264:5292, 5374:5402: 1.03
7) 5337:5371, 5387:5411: 0.98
